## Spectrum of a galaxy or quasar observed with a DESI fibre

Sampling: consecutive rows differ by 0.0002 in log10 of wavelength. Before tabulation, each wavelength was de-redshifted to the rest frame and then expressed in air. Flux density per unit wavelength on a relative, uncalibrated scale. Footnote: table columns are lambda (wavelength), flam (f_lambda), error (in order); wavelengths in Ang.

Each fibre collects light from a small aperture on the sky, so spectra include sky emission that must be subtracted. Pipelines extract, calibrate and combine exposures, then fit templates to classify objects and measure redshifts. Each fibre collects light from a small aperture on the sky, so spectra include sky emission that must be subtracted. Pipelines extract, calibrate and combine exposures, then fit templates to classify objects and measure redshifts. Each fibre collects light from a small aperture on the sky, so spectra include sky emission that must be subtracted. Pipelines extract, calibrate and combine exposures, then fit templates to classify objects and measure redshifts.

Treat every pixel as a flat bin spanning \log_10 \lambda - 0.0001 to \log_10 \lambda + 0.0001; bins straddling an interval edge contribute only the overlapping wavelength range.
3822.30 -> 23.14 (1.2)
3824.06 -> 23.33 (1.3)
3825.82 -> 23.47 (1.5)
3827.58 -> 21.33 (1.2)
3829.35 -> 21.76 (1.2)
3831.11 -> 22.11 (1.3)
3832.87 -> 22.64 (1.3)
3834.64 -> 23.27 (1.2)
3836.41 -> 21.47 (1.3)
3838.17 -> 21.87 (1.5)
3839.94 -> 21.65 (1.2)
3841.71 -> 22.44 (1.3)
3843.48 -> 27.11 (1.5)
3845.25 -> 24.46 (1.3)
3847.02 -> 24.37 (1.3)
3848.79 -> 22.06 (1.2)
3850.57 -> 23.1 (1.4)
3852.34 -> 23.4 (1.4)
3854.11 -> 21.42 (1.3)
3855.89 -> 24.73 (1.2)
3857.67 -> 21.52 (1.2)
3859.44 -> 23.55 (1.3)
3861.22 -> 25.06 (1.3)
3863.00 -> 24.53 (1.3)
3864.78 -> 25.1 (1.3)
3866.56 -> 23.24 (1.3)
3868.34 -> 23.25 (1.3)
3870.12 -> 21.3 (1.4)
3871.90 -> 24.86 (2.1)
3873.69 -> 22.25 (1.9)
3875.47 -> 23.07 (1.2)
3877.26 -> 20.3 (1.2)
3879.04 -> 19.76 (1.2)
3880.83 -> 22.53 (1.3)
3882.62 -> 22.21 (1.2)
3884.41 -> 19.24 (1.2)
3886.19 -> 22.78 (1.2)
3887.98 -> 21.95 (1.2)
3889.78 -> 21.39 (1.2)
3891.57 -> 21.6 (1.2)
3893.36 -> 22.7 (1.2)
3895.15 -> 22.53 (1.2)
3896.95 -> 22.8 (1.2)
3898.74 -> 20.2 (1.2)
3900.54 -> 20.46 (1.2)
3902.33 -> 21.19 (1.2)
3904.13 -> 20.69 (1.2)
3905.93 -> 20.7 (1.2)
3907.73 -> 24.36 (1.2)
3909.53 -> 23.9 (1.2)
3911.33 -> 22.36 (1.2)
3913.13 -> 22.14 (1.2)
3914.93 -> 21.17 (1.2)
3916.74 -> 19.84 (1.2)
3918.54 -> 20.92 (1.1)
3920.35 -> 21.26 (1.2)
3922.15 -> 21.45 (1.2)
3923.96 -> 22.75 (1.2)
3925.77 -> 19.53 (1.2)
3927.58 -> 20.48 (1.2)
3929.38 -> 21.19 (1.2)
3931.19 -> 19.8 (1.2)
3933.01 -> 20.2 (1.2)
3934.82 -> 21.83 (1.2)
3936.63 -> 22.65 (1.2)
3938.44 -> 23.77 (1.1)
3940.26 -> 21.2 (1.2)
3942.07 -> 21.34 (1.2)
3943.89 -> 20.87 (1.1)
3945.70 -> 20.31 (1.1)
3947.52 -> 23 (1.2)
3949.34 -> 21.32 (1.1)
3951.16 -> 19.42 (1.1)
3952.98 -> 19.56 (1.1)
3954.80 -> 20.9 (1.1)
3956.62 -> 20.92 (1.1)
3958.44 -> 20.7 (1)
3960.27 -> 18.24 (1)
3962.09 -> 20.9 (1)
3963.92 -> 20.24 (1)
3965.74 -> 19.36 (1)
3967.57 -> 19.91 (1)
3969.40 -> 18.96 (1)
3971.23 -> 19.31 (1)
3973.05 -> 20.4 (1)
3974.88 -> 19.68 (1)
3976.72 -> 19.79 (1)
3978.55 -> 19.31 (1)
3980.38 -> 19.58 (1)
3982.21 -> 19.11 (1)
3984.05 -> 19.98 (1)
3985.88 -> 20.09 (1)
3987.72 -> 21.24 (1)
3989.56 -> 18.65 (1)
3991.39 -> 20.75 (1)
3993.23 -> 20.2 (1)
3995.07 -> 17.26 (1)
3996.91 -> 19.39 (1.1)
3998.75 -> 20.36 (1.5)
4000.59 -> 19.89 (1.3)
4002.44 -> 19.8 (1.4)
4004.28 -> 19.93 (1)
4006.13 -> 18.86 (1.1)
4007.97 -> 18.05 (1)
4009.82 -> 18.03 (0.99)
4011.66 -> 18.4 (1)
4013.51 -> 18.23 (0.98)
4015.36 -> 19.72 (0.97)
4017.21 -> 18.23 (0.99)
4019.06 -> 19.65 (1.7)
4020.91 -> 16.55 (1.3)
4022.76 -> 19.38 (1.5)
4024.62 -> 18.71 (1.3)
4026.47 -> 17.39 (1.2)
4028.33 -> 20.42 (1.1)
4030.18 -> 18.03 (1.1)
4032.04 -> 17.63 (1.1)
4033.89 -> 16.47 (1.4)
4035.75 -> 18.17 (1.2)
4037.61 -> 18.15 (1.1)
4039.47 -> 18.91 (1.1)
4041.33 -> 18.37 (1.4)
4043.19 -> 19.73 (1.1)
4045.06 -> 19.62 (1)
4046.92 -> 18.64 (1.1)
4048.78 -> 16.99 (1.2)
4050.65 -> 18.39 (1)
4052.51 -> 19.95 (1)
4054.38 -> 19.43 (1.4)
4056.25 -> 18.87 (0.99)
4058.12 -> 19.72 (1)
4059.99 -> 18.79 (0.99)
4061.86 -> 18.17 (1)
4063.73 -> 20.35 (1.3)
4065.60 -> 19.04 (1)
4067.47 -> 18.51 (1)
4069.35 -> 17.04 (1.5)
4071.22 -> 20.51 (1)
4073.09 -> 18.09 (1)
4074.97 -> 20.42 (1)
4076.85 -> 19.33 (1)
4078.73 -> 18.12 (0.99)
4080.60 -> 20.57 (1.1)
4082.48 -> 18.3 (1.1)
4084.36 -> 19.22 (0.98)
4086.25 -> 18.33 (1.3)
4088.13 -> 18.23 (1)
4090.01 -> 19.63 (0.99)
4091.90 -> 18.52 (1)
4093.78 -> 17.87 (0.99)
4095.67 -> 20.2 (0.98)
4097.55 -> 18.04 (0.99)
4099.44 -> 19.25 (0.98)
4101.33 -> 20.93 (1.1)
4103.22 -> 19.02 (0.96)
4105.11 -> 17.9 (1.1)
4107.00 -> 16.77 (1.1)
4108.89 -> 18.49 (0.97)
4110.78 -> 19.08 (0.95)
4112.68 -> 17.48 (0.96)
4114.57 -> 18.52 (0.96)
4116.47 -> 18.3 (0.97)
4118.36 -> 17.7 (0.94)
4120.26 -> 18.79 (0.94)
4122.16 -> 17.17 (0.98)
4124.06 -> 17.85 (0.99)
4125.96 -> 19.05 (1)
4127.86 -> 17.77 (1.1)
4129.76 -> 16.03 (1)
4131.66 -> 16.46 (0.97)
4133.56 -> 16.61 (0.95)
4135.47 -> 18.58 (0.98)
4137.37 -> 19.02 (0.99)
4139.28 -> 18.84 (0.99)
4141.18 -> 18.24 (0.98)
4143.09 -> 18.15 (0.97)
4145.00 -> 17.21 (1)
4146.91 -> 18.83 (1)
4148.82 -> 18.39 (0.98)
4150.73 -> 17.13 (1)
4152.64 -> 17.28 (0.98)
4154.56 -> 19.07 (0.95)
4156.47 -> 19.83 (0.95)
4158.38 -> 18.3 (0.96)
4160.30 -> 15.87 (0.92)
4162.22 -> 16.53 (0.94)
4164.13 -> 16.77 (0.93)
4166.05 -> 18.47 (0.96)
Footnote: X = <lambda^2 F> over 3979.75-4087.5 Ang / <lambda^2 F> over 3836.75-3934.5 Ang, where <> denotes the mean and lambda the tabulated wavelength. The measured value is 0.9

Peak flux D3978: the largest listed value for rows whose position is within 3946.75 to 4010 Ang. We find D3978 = 23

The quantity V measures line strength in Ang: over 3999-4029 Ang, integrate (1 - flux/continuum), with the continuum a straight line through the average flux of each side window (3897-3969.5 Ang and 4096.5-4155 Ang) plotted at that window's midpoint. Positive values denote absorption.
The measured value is 1.5 Ang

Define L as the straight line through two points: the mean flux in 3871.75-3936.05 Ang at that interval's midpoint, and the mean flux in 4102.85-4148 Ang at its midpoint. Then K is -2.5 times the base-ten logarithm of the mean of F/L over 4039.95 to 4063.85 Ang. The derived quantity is 0.012 mag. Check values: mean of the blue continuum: 21.5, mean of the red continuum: 18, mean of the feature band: 19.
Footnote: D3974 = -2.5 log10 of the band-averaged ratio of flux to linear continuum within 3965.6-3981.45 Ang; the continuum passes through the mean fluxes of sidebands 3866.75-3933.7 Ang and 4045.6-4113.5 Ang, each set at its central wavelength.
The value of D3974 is 0.048 mag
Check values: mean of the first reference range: 21.6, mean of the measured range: 19.6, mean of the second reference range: 18.8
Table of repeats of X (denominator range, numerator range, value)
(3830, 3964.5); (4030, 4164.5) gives 0.93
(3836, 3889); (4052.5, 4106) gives 0.93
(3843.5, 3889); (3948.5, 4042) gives 0.90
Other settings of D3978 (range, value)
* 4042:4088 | 20.57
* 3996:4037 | 20.42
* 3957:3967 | 20.9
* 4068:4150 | 20.93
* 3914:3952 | 23.77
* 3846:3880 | 25.1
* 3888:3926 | 24.36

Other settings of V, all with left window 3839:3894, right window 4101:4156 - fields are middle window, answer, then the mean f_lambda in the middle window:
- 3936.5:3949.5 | -0.2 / 21.8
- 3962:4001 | 1.9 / 19.7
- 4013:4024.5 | 0.8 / 18.6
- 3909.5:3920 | 0.2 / 21.5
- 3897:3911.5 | 0.2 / 21.8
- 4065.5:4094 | 0.1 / 18.9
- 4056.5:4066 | 0.0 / 19.2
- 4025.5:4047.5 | 1.4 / 18.5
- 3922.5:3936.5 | 0.5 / 20.9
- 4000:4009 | 0.5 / 19.3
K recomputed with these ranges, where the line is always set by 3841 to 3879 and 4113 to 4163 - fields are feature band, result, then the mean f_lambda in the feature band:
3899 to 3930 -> 0.04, 21.4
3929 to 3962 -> 0.04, 20.9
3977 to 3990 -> 0.06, 19.8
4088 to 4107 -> -0.01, 18.9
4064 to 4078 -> 0.01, 19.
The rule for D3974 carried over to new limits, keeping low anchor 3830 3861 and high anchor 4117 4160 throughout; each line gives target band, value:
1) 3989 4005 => 0.04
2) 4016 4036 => 0.09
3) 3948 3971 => 0.05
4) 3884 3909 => 0.02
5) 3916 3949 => 0.01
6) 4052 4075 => 0.01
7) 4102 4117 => 0.01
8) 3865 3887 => 0.02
